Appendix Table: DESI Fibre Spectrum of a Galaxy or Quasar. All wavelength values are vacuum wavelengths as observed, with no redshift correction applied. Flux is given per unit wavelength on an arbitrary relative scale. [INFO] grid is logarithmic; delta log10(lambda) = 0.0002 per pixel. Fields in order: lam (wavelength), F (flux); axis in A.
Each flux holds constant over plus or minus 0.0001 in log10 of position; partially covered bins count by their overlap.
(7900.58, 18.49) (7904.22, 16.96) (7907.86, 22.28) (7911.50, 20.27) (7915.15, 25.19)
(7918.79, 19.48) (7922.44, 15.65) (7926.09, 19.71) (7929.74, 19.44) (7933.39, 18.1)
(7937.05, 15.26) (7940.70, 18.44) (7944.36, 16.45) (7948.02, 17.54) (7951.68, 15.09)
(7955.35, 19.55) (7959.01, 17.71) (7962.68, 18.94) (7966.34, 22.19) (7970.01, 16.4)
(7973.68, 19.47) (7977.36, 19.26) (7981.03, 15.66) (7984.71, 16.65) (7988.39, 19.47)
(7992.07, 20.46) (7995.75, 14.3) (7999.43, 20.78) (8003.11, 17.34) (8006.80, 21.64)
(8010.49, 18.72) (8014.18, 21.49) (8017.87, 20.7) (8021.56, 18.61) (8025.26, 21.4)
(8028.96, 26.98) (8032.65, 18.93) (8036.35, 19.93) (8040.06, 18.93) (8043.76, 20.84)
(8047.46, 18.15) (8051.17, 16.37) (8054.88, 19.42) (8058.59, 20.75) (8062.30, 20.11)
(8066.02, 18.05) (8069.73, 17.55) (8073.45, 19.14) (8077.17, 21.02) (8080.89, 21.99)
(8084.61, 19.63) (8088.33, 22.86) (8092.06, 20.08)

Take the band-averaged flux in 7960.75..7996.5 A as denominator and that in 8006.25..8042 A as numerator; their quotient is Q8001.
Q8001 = 1.13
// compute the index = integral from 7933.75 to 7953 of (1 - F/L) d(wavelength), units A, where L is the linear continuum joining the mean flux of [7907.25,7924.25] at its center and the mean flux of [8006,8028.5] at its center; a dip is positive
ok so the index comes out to 3.6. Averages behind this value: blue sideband 20.5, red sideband 20.8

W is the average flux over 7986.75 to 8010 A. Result 19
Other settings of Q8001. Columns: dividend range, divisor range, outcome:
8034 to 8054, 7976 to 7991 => 1.06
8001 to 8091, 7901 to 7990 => 1.08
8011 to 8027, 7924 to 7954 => 1.16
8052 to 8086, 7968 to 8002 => 1.09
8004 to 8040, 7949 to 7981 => 1.13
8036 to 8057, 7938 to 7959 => 1.09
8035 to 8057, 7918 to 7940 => 1.06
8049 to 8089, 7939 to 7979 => 1.07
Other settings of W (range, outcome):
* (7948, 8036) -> 19.2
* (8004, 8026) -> 20.2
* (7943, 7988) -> 18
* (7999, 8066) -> 20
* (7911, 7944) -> 18.9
